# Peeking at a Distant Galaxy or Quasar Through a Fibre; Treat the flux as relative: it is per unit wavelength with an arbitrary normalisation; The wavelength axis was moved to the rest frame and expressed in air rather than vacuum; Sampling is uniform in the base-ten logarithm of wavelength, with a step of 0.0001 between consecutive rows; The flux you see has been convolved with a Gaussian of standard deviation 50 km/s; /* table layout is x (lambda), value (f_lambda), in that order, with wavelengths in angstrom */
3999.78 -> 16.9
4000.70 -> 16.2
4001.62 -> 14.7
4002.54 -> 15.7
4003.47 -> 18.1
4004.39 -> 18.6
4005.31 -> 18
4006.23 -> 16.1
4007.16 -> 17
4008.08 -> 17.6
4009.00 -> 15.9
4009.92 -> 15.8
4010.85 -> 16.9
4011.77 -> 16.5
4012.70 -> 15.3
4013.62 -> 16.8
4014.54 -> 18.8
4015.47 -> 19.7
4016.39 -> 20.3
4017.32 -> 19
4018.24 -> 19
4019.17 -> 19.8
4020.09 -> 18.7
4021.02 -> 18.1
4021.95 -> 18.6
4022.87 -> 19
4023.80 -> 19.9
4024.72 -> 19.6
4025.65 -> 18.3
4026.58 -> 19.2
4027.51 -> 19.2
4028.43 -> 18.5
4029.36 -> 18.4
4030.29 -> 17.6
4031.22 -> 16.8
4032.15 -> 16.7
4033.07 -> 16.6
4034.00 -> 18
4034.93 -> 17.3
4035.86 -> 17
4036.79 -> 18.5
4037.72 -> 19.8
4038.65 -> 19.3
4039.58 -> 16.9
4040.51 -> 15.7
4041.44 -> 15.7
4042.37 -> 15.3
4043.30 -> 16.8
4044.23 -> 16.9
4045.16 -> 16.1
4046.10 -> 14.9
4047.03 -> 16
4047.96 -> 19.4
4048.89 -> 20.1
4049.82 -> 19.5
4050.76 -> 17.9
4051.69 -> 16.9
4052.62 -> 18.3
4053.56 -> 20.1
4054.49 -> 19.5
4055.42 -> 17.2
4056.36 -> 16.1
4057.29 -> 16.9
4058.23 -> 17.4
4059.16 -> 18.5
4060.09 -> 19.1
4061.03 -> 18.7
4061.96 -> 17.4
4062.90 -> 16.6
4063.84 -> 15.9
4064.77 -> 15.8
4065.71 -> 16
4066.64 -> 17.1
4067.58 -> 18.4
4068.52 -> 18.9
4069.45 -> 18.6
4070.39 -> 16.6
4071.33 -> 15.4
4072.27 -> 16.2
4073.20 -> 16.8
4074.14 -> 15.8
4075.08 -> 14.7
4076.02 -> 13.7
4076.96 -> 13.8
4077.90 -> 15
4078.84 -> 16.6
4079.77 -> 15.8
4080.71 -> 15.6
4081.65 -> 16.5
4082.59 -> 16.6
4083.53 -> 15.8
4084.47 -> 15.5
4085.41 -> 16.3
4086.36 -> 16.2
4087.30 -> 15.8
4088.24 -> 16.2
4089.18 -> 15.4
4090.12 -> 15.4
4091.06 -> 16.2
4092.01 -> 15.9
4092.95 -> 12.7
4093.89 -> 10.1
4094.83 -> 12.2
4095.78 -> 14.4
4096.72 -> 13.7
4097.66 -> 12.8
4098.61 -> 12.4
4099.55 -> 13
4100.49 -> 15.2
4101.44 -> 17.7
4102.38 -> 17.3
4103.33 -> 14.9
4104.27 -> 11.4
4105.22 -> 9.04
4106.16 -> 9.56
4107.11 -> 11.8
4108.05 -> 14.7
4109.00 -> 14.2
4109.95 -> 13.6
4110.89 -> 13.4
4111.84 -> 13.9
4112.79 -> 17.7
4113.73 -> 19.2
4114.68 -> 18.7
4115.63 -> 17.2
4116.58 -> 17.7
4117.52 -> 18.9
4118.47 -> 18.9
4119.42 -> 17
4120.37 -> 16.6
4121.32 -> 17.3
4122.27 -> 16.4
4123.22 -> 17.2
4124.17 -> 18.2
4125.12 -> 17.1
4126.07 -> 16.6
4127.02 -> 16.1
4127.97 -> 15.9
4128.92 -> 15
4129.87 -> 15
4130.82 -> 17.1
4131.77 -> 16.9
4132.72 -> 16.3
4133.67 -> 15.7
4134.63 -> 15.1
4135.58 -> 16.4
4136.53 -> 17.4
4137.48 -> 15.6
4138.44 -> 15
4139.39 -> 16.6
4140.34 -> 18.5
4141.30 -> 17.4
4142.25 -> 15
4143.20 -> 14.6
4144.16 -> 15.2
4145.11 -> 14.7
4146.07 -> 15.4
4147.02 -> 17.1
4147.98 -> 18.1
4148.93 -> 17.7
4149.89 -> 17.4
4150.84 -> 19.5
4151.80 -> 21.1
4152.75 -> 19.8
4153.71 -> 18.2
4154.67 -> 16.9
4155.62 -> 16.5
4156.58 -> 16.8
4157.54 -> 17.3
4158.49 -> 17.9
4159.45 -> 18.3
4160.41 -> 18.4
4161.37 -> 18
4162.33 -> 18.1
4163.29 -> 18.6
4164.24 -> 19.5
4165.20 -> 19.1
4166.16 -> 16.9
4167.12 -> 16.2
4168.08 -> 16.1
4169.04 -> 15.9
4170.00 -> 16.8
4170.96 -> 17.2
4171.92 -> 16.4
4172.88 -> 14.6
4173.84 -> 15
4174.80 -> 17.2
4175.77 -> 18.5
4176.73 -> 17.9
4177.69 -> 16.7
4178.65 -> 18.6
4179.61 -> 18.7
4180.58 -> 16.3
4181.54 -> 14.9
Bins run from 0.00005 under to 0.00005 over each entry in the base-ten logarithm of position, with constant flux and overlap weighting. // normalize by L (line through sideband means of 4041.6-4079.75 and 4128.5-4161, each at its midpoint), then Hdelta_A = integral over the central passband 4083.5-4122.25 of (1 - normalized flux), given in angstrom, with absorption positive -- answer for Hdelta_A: 4.4 angstrom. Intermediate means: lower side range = 17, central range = 15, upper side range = 16.9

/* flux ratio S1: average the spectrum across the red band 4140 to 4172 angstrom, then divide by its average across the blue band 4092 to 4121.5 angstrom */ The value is 1.18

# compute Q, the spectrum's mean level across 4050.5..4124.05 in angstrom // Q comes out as 15.9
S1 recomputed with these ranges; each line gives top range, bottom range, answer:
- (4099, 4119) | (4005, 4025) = 0.84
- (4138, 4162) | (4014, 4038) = 0.93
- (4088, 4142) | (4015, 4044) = 0.85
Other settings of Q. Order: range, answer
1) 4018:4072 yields 17.8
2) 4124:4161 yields 16.9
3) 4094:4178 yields 16.3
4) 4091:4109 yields 13.4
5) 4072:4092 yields 15.7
